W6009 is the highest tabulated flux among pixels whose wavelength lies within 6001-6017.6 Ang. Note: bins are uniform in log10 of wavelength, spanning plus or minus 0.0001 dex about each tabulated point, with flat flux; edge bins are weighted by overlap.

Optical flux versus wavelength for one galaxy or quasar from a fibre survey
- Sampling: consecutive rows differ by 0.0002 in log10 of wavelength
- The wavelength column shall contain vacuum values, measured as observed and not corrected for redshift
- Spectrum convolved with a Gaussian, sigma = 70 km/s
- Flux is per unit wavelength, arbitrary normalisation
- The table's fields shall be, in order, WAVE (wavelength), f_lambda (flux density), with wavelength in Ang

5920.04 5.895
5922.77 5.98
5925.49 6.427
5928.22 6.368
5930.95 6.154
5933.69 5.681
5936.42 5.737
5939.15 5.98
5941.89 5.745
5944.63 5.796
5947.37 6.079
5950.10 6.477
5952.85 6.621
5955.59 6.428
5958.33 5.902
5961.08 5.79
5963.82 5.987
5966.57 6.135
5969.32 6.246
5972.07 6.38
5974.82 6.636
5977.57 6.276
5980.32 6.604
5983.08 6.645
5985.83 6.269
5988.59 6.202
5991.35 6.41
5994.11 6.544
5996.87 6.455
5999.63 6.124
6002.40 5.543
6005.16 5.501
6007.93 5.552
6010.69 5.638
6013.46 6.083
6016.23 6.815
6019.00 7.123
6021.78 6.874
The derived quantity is 6.815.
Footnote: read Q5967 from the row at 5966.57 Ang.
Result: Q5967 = 6.135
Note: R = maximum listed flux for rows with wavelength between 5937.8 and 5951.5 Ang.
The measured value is 6.477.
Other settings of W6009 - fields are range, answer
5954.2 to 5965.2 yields 6.428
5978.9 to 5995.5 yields 6.645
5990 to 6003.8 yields 6.544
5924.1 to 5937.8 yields 6.427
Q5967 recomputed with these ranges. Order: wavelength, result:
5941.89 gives 5.745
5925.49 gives 6.427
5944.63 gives 5.796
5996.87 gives 6.455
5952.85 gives 6.621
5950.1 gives 6.477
